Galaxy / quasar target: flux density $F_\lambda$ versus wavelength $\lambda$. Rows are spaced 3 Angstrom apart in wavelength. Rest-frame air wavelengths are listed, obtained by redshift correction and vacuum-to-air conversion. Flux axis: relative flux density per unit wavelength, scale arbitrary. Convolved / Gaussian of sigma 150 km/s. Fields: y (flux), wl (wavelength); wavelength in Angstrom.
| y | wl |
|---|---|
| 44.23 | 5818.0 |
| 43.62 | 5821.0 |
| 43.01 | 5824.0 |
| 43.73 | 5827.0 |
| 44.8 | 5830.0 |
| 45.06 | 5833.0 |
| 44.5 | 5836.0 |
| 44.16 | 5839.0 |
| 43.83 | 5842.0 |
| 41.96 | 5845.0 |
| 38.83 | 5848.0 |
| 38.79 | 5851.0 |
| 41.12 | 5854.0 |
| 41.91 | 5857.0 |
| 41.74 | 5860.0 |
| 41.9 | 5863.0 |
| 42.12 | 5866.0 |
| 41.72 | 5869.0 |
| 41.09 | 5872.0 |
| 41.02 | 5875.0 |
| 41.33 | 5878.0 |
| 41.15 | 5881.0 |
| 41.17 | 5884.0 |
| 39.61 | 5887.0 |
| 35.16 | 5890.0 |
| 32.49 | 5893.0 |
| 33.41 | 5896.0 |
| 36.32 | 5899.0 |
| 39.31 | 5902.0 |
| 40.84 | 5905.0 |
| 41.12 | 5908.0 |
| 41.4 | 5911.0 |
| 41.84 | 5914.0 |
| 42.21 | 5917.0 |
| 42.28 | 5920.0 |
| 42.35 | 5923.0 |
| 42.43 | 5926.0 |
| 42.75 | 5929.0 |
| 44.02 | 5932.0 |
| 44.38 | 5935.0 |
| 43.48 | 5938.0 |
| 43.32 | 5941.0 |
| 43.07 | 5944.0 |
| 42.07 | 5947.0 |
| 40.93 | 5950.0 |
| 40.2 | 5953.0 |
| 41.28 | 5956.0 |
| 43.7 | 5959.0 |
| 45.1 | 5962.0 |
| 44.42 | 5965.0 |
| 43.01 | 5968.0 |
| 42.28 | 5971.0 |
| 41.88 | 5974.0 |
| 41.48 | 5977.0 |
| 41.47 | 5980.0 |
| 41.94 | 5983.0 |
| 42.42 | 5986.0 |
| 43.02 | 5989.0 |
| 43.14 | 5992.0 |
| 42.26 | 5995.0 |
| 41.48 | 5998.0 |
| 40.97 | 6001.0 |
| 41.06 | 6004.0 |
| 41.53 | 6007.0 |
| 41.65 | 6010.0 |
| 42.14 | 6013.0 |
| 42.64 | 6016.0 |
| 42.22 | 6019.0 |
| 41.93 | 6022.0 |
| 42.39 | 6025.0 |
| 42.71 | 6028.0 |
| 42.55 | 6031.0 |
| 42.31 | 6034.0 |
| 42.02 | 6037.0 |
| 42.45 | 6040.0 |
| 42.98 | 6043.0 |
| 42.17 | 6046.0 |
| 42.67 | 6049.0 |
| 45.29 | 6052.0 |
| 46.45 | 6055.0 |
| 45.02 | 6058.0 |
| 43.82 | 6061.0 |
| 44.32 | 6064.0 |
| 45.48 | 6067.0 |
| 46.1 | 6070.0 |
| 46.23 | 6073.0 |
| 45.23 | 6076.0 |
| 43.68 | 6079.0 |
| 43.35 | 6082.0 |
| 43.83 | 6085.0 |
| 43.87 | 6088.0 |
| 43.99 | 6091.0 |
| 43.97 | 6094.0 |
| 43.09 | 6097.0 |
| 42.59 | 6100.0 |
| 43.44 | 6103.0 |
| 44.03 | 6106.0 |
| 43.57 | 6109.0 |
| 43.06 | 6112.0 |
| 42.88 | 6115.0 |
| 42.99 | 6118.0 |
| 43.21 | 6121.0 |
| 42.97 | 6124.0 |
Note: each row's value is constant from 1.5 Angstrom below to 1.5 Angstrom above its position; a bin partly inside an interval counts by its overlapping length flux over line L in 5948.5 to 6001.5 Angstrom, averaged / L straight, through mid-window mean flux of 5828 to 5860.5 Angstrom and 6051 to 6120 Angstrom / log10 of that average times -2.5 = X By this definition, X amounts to 0.03 mag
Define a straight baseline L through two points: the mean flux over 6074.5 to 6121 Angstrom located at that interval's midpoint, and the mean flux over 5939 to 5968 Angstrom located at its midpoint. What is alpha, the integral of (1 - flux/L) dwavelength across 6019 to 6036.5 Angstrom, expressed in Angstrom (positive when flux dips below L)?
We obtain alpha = 0.33 Angstrom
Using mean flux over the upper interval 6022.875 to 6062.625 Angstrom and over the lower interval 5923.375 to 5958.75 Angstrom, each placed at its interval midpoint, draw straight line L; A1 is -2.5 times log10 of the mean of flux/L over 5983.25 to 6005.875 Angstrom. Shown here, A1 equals 0.023 mag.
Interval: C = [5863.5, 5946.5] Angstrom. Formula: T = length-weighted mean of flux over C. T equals 40.8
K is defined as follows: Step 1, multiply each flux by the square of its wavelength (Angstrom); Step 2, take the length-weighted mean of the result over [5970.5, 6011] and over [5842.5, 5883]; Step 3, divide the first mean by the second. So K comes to 1.06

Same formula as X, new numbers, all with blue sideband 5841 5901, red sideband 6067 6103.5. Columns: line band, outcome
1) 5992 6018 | 0.02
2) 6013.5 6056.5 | 0.01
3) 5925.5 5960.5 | -0.04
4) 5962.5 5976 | -0.03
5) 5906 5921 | -0.03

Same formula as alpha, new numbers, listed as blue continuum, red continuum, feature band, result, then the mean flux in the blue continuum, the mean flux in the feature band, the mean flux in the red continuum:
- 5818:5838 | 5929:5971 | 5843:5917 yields 6.2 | 44.1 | 40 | 43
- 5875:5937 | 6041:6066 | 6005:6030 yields 0.6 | 40.3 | 42.1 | 44.1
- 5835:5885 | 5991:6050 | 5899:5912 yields 0.5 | 41.6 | 40.1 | 42.2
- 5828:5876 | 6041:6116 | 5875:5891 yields 0.9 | 42.2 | 40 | 44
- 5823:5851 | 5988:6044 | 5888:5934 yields 3.0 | 43.1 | 39.9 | 42.2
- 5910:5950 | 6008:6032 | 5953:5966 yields -0.2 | 42.7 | 43.2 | 42.3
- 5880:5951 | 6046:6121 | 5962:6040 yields 0.3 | 40.7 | 42.3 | 44.1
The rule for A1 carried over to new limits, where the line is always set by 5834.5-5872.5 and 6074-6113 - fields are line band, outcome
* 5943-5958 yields 0.03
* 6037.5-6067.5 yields -0.01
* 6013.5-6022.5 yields 0.02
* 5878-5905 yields 0.12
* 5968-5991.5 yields 0.02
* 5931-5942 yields -0.03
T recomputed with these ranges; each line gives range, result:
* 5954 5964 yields 43.3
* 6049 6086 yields 44.8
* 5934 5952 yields 42.8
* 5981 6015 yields 42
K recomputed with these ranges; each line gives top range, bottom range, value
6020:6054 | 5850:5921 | 1.12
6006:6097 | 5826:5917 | 1.13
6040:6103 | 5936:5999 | 1.08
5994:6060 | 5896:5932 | 1.08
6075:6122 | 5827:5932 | 1.14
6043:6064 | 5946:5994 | 1.07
